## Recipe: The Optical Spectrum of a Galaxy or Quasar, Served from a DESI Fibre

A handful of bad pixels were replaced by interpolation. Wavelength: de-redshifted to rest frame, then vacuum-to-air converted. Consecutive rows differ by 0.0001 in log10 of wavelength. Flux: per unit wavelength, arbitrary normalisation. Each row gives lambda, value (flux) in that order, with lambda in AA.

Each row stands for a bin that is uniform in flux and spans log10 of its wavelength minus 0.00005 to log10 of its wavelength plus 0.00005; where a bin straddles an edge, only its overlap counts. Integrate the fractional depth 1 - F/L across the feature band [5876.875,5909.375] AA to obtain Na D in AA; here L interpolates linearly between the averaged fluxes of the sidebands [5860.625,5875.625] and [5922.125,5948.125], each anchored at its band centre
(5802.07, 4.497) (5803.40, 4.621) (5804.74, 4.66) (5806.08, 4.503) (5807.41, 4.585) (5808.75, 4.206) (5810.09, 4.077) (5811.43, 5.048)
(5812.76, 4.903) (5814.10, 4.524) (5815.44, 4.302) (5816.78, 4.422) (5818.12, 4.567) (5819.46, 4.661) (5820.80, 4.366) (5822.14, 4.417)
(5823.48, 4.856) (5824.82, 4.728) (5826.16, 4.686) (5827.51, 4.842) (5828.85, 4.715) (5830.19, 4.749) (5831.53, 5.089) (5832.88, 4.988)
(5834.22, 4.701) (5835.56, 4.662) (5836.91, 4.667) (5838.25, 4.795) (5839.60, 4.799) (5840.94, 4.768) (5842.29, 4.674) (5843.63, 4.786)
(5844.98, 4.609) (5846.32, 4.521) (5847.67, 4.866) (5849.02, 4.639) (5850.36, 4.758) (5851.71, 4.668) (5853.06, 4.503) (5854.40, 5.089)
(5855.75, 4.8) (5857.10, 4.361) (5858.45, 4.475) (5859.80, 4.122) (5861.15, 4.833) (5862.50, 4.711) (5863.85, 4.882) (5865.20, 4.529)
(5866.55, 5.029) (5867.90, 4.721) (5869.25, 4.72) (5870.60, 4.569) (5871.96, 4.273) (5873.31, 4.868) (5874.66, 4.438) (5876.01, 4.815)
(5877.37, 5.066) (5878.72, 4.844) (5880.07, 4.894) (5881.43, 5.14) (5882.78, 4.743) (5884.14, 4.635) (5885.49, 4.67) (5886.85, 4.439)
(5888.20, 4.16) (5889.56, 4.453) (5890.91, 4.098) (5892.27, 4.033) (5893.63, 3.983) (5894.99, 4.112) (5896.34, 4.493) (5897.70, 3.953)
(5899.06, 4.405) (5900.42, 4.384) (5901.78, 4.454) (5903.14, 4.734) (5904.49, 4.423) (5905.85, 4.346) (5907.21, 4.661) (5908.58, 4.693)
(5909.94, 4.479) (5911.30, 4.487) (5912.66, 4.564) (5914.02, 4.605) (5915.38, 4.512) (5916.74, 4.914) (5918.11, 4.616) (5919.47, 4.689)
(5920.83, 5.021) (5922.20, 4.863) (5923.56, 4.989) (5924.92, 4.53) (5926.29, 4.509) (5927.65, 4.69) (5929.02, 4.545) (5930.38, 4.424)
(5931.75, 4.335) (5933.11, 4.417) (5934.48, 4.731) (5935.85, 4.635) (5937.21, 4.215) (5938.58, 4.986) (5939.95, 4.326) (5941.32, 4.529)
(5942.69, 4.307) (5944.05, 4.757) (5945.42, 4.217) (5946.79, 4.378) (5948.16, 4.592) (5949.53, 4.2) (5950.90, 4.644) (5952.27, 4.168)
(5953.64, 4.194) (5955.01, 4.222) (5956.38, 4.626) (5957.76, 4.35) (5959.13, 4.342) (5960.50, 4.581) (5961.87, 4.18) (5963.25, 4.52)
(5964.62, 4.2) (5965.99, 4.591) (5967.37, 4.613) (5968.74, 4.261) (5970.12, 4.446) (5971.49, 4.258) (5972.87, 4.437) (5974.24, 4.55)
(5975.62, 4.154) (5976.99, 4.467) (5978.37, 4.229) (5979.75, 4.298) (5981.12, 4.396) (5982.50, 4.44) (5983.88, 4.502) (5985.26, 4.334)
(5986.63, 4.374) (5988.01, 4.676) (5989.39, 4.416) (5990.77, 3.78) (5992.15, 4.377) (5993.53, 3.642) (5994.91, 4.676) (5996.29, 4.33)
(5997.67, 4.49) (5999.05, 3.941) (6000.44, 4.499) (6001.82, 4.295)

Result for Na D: 1.0 AA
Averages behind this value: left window 4.69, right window 4.54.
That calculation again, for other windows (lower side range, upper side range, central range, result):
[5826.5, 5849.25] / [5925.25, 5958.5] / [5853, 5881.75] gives -0.25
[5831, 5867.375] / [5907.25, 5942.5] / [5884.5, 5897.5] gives 1.08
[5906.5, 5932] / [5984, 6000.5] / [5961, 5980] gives 0.09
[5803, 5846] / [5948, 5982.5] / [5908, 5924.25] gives -0.83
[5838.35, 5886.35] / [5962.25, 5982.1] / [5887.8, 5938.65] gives 0.63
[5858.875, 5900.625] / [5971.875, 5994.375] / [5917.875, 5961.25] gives -0.99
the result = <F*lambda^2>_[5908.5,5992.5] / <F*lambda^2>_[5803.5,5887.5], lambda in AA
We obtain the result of 1.0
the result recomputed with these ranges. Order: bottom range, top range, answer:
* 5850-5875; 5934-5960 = 0.98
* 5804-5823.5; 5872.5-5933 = 1.04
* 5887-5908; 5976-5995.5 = 1.03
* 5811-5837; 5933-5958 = 0.99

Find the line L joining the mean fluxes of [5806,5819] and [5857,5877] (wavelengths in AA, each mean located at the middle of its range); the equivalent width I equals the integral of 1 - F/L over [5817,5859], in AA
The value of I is -1.2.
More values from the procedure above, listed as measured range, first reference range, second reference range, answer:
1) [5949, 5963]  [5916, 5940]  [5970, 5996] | 0.40 AA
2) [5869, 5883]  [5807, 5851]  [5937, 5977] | -0.58 AA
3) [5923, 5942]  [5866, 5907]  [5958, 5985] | -0.44 AA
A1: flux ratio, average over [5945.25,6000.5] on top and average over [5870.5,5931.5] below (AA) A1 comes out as 0.96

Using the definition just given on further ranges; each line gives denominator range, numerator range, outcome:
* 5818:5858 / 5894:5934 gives 0.96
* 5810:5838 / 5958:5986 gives 0.94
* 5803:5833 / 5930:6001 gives 0.95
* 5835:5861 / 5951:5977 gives 0.94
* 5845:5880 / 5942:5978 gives 0.94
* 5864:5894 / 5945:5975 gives 0.95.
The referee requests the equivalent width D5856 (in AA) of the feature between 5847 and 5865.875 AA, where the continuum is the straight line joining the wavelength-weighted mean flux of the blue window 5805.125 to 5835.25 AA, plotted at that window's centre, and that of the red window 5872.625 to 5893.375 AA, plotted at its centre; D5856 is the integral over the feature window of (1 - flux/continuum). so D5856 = -0.2 AA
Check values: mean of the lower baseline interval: 4.63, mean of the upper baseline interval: 4.61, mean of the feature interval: 4.66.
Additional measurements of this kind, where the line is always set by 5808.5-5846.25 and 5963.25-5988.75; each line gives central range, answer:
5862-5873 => -0.2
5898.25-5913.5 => 0.1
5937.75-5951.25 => -0.1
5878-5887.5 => -0.4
